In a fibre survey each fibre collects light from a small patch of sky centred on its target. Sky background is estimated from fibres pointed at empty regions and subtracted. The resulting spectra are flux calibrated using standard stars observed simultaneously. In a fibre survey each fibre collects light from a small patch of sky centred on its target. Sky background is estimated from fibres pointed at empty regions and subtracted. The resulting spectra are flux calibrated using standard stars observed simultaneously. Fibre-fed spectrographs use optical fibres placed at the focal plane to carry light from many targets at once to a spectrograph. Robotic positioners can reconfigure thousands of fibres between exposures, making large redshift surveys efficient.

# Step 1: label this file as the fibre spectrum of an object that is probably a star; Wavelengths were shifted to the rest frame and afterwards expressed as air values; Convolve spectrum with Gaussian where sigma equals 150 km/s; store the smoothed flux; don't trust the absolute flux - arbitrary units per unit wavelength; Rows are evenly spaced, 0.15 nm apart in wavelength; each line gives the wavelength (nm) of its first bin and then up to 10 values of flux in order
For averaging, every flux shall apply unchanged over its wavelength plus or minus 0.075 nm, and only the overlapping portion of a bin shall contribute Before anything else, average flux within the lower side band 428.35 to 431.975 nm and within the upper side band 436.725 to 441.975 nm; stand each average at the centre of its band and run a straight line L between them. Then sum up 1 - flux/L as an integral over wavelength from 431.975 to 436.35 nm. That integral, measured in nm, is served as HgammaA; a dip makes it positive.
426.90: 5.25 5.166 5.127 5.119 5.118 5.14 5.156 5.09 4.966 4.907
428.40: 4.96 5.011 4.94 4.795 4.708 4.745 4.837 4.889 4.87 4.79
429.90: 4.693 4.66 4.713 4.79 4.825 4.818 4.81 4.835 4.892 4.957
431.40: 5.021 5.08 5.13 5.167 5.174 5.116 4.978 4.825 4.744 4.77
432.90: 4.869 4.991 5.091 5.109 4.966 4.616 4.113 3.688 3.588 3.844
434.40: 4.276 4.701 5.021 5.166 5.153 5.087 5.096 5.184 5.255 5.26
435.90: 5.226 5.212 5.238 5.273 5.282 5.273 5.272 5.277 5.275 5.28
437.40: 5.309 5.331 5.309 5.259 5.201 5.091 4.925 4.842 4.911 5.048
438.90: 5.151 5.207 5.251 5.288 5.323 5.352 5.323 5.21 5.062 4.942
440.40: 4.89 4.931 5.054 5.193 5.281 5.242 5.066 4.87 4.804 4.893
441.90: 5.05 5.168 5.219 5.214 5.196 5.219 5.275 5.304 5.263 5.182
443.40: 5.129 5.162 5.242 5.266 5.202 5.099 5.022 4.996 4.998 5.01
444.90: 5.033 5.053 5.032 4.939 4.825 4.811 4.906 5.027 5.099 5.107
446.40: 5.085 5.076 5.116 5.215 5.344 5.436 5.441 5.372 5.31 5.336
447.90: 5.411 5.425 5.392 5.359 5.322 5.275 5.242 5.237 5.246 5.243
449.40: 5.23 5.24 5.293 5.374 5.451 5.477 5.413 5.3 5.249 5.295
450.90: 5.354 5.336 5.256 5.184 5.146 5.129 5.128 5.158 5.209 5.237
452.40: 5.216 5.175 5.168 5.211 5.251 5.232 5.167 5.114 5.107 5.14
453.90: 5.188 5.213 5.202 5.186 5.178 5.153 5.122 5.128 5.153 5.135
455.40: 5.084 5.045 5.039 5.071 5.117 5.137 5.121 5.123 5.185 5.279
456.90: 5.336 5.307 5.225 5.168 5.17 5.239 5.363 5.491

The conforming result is 0.13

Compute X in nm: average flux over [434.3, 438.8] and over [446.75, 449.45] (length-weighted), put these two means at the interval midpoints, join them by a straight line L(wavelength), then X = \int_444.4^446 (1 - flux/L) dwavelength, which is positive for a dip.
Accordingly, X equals 0.09 nm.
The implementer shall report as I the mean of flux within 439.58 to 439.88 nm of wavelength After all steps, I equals 5.34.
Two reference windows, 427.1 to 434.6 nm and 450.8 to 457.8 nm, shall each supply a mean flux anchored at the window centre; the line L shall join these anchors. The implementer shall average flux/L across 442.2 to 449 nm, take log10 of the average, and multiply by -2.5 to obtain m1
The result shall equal -0.03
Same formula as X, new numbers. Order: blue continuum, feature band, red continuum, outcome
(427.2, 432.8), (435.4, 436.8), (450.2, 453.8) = -0.068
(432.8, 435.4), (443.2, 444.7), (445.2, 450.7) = -0.016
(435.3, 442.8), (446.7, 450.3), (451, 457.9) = -0.110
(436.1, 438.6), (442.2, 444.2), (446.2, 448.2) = 0.016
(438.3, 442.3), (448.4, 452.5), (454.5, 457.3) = -0.107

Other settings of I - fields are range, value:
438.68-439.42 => 5.19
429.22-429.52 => 4.86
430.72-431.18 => 4.85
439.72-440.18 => 5.2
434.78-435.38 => 5.13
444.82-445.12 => 5.04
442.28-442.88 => 5.23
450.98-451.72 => 5.21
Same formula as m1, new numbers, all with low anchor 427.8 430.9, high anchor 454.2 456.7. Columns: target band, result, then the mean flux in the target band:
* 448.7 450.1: -0.05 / 5.29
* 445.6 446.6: 0.00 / 5.02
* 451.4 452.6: -0.02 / 5.17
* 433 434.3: 0.10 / 4.45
